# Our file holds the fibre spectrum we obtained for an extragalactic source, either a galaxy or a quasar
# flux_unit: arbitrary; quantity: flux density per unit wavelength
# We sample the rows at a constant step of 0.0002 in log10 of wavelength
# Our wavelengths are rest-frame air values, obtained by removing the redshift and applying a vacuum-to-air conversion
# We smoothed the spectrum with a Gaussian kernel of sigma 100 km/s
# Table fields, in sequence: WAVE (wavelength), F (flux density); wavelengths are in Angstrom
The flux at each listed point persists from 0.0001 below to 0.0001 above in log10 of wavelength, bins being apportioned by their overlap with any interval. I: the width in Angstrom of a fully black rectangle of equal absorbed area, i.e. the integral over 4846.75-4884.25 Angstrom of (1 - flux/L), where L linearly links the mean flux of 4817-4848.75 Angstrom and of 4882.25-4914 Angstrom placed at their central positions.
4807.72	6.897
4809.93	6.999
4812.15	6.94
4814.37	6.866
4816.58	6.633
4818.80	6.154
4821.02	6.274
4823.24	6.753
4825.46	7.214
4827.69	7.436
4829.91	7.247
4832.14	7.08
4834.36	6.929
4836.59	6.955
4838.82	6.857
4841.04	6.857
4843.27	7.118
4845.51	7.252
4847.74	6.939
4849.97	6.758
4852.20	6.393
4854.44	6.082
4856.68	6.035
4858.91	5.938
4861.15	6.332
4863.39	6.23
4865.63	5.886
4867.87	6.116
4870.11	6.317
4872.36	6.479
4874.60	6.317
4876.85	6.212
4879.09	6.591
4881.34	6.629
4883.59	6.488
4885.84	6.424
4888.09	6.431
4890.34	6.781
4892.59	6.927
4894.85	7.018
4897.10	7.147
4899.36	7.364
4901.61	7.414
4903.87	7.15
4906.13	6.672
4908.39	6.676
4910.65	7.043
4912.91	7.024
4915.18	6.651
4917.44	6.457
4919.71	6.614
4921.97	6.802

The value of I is 3.1 Angstrom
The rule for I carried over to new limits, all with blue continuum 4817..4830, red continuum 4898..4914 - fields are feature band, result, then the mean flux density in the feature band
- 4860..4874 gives 1.4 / 6.23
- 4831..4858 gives 0.4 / 6.77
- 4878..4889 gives 0.7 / 6.51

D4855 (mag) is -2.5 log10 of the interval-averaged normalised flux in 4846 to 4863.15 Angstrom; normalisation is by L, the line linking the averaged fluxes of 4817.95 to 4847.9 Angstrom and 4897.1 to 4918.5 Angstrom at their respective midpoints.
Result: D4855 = 0.09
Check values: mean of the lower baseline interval 6.94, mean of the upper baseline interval 6.95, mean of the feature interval 6.38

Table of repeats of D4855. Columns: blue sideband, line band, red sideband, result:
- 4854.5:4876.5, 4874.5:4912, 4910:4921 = -0.05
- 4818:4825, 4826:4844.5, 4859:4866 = -0.11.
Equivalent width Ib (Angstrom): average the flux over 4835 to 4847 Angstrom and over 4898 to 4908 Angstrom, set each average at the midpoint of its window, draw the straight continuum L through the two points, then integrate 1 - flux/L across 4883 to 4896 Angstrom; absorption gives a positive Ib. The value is 0.7 Angstrom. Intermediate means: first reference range 7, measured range 6.69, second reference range 7.11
